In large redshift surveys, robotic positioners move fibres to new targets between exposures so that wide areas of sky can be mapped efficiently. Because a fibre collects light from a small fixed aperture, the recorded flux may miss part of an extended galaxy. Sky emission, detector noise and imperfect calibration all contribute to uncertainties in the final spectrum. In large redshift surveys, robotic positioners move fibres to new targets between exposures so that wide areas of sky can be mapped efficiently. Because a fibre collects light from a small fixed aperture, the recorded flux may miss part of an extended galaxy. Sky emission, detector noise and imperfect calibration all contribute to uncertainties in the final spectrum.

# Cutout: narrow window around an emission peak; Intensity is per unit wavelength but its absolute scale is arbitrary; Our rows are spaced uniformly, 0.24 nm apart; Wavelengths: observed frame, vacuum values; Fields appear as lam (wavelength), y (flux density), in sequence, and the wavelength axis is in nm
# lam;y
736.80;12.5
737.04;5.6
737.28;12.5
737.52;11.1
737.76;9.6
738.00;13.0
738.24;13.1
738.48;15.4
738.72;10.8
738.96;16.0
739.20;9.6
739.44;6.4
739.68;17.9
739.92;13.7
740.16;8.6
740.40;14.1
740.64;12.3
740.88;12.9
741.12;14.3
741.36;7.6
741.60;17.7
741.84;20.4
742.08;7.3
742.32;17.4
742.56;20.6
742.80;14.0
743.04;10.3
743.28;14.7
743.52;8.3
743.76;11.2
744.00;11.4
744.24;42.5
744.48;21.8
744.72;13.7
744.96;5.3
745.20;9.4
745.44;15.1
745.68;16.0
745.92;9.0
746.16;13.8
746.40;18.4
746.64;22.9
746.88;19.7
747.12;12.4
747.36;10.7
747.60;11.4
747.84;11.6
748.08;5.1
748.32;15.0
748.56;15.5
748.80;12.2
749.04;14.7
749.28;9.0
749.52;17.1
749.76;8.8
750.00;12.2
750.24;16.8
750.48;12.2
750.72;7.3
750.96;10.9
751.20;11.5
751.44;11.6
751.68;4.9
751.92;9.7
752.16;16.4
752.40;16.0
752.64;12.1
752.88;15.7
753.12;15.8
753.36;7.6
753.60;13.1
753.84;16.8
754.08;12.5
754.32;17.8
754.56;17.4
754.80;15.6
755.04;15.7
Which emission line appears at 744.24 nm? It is Halpha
